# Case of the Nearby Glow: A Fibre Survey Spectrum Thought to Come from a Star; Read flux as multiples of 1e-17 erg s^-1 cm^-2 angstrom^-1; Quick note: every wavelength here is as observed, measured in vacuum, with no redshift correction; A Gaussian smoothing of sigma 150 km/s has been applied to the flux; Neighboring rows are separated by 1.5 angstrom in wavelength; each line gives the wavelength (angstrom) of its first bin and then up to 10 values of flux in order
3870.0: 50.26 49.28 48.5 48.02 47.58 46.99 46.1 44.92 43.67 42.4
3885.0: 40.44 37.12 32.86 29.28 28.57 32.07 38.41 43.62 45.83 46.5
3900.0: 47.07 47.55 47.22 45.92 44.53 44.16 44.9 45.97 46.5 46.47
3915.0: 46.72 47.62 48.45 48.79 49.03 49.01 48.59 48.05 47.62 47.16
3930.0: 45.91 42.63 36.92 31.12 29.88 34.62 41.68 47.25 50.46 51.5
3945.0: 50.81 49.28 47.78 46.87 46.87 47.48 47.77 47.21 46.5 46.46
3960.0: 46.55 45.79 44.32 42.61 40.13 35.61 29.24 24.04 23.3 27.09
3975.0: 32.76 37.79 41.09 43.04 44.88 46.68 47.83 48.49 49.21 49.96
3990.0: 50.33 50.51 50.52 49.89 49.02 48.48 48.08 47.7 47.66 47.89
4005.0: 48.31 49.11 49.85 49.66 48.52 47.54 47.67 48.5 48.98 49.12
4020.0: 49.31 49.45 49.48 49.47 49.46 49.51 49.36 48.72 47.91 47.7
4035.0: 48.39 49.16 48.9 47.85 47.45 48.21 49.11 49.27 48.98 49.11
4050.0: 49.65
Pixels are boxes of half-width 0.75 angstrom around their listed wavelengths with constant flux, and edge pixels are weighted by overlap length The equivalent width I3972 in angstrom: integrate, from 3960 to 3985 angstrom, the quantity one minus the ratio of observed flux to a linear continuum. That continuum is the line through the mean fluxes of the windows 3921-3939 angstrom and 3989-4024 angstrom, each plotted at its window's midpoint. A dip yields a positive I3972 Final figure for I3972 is 4.2 angstrom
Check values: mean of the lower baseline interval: 42.2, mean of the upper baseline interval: 48.9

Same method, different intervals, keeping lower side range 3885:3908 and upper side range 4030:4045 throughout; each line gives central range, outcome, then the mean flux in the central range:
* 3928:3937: 0.8 angstrom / 38.6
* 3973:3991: 0.7 angstrom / 43.6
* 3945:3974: 1.5 angstrom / 41.7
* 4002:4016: -0.5 angstrom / 48.5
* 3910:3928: -2.5 angstrom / 47.8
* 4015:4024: -0.3 angstrom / 49.2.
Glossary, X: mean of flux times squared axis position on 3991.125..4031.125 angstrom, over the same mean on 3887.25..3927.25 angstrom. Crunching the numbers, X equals 1.17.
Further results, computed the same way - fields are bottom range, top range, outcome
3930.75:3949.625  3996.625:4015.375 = 1.16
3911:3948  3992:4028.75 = 1.12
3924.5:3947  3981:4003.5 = 1.15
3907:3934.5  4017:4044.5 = 1.12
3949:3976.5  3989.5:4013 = 1.25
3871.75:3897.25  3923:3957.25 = 1.13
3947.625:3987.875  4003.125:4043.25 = 1.20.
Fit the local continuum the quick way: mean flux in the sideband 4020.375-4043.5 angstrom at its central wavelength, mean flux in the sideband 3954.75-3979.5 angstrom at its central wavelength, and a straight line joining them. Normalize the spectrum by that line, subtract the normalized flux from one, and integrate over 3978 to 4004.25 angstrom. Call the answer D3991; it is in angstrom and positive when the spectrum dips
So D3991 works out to -3.7 angstrom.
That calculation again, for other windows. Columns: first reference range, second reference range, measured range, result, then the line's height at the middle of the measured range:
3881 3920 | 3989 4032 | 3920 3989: 4.13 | 45.8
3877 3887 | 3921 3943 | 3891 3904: 0.14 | 43.2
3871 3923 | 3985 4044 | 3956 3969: 1.10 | 46.7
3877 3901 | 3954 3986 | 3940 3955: -3.12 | 40.2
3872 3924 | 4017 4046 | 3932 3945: 1.26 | 45.5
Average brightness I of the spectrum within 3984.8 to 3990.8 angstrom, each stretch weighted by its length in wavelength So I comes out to 49.5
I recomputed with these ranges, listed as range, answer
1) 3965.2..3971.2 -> 32.4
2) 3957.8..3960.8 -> 46.5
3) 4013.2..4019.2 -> 48.6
